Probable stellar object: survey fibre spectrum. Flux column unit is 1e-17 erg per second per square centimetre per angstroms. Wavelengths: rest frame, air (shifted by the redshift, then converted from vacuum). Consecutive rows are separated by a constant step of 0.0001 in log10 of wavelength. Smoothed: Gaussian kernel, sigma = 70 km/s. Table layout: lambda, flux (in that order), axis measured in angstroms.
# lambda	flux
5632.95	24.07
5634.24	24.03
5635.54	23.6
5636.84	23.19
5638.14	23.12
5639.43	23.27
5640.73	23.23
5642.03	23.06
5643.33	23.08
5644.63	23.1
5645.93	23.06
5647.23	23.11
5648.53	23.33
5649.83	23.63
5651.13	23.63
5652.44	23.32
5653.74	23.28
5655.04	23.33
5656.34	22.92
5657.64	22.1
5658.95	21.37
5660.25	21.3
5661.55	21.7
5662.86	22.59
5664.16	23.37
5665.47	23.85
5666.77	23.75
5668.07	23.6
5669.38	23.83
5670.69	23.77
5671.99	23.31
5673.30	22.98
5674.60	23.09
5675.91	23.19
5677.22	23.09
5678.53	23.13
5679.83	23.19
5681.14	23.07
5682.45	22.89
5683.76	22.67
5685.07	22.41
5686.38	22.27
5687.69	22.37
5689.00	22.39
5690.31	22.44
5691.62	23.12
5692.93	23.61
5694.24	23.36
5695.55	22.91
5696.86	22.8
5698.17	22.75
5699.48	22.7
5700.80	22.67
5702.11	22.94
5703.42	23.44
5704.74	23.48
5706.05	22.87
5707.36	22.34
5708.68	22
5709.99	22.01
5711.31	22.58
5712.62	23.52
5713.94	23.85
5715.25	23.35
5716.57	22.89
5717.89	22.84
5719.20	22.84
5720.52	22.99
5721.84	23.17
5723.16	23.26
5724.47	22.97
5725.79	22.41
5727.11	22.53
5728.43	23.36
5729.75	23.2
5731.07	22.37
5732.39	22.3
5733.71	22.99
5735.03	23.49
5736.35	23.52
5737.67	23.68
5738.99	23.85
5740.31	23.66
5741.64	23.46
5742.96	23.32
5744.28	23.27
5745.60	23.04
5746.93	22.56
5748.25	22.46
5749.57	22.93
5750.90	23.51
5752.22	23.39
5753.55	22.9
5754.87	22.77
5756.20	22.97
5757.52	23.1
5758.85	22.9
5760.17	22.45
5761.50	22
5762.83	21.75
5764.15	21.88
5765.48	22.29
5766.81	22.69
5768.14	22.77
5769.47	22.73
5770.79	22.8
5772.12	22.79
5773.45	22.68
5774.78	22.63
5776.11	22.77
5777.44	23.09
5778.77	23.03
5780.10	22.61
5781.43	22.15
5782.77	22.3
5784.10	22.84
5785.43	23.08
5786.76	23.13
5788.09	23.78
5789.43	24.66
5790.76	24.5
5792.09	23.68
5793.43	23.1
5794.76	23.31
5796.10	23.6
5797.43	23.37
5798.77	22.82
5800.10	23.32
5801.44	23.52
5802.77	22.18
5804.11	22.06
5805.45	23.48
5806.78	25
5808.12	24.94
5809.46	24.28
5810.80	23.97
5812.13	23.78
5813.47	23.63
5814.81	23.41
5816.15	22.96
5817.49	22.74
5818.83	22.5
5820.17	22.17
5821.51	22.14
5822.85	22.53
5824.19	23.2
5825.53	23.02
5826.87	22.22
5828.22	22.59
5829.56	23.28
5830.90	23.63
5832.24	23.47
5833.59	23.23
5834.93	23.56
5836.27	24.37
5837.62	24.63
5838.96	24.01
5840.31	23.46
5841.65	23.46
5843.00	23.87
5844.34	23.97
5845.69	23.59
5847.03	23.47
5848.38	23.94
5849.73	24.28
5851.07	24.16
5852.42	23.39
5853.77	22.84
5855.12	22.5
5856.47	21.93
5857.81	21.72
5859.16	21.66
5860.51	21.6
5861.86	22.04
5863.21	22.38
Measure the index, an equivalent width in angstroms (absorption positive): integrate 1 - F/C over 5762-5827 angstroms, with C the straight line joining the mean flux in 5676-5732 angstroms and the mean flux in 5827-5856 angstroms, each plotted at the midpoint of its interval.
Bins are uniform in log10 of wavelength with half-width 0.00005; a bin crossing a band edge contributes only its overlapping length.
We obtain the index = 0.7 angstroms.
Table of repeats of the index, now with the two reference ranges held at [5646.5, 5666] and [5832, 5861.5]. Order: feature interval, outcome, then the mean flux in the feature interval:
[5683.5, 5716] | 0.2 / 22.8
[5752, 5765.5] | 0.3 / 22.6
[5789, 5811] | -0.4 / 23.6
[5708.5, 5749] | 0.0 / 23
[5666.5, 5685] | -0.3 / 23.2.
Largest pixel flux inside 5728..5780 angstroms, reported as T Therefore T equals 23.85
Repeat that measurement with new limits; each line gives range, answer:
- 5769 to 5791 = 24.66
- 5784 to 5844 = 25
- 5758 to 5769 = 22.9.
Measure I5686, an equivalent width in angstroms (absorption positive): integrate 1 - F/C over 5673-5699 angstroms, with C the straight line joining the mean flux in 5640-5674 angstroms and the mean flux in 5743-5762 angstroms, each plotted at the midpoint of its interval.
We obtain 0.15 angstroms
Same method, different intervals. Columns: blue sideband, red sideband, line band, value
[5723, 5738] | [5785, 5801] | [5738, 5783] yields 0.8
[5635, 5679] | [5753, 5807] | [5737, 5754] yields -0.2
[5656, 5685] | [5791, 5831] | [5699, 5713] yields 0.1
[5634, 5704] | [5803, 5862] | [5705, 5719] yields 0.1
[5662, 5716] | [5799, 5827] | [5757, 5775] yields 0.5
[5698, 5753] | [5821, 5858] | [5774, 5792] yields 0.0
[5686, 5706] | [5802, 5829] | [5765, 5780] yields 0.2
